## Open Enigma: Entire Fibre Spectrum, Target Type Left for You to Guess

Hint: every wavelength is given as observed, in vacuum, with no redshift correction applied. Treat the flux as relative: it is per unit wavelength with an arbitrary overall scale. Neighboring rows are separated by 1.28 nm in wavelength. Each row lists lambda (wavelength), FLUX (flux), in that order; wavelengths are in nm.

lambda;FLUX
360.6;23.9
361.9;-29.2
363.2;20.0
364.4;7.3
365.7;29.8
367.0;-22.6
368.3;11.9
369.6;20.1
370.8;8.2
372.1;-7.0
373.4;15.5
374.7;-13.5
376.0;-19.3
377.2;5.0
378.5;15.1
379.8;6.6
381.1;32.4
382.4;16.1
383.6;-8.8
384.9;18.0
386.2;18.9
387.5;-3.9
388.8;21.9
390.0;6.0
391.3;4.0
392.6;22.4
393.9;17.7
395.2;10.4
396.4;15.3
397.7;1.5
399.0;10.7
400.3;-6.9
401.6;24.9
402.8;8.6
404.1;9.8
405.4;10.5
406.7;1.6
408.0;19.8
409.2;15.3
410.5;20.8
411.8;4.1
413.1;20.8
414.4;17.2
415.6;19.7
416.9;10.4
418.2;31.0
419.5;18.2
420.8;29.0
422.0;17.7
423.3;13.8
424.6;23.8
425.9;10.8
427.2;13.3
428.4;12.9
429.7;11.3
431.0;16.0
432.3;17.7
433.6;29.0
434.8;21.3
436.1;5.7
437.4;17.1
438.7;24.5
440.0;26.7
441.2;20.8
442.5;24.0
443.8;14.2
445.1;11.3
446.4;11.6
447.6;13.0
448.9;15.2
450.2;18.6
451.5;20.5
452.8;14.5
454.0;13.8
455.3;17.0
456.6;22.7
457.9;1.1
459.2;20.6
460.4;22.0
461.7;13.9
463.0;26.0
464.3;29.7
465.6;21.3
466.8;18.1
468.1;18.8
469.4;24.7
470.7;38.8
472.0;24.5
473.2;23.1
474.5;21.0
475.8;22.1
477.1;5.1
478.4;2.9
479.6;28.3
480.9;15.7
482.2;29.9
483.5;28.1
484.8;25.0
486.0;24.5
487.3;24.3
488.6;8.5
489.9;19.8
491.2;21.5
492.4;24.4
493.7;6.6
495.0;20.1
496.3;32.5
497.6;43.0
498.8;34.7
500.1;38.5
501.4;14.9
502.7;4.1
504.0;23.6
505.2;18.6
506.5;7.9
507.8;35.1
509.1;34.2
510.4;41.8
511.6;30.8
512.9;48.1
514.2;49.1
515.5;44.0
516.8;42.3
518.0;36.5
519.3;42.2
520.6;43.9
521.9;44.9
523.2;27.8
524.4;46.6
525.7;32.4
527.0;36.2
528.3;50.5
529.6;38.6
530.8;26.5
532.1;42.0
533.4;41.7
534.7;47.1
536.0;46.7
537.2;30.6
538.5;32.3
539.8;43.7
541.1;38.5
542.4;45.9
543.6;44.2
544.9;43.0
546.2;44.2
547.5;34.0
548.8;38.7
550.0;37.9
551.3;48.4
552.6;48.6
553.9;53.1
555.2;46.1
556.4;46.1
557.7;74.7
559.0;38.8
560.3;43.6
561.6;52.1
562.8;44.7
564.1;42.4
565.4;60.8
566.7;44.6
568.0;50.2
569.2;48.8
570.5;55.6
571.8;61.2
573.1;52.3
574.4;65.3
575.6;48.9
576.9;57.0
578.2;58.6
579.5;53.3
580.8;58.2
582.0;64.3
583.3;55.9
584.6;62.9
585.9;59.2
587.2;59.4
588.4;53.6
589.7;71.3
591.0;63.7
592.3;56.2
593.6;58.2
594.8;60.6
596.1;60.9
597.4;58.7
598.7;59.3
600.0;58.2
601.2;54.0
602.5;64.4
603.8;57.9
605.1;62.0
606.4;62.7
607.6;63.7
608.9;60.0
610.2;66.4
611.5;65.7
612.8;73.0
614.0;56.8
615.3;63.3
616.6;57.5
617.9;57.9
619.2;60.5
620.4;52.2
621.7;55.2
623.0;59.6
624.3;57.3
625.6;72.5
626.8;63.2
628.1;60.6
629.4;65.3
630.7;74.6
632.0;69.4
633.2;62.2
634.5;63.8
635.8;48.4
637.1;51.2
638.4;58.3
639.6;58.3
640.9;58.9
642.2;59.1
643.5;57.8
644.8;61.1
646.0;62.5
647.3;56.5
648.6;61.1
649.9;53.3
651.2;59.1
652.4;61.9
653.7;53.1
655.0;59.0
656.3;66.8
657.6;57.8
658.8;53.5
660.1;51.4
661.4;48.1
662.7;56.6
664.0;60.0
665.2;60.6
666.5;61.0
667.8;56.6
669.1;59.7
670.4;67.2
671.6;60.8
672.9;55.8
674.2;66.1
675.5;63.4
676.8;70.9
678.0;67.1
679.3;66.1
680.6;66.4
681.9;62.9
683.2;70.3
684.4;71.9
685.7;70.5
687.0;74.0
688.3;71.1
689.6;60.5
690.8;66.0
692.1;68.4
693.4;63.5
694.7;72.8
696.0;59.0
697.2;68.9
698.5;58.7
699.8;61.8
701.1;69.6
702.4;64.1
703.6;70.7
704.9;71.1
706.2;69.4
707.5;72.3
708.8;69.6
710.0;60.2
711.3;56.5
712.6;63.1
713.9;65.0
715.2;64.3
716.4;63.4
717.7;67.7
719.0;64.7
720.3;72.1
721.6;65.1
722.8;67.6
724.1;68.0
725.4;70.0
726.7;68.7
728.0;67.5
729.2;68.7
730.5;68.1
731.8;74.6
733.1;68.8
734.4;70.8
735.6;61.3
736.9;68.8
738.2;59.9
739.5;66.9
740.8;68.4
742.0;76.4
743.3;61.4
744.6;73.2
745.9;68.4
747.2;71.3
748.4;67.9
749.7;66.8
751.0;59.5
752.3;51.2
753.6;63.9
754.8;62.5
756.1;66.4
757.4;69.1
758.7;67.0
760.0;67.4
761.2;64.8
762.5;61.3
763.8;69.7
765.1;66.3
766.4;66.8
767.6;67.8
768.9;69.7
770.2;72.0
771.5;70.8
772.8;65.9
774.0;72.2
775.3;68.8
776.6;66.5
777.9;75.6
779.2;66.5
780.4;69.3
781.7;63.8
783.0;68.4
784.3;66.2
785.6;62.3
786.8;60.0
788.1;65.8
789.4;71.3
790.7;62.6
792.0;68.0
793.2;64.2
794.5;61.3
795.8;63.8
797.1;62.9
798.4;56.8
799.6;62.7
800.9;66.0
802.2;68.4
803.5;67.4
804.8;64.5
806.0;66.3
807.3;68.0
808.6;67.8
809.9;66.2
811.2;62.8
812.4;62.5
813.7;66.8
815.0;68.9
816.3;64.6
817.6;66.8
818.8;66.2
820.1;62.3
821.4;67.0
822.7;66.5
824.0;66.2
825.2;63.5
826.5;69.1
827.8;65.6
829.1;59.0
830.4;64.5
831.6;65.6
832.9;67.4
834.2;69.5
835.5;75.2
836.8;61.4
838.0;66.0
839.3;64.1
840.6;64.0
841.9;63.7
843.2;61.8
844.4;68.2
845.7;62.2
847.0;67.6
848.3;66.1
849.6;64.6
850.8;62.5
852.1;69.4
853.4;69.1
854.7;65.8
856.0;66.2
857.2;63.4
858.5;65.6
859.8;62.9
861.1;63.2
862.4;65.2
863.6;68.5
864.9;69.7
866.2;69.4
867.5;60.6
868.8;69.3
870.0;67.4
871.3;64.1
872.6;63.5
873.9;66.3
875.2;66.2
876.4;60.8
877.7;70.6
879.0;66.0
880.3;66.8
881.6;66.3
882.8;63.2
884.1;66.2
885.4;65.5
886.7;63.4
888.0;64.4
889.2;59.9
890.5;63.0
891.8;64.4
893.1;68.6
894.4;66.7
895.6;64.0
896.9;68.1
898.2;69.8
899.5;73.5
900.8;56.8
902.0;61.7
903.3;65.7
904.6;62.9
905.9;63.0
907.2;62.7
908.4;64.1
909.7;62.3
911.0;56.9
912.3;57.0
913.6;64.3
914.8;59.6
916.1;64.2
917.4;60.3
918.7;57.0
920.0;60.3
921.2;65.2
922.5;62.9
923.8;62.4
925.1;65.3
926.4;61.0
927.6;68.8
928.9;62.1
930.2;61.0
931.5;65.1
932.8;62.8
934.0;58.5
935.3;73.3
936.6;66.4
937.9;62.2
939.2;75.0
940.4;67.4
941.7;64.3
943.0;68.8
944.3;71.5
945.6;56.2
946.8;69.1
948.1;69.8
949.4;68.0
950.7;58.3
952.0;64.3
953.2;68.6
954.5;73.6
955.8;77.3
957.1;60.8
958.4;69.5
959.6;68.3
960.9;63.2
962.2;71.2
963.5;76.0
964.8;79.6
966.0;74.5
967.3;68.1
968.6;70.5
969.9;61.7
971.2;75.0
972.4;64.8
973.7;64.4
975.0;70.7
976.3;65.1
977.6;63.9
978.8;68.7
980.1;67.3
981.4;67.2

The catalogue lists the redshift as 0.276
